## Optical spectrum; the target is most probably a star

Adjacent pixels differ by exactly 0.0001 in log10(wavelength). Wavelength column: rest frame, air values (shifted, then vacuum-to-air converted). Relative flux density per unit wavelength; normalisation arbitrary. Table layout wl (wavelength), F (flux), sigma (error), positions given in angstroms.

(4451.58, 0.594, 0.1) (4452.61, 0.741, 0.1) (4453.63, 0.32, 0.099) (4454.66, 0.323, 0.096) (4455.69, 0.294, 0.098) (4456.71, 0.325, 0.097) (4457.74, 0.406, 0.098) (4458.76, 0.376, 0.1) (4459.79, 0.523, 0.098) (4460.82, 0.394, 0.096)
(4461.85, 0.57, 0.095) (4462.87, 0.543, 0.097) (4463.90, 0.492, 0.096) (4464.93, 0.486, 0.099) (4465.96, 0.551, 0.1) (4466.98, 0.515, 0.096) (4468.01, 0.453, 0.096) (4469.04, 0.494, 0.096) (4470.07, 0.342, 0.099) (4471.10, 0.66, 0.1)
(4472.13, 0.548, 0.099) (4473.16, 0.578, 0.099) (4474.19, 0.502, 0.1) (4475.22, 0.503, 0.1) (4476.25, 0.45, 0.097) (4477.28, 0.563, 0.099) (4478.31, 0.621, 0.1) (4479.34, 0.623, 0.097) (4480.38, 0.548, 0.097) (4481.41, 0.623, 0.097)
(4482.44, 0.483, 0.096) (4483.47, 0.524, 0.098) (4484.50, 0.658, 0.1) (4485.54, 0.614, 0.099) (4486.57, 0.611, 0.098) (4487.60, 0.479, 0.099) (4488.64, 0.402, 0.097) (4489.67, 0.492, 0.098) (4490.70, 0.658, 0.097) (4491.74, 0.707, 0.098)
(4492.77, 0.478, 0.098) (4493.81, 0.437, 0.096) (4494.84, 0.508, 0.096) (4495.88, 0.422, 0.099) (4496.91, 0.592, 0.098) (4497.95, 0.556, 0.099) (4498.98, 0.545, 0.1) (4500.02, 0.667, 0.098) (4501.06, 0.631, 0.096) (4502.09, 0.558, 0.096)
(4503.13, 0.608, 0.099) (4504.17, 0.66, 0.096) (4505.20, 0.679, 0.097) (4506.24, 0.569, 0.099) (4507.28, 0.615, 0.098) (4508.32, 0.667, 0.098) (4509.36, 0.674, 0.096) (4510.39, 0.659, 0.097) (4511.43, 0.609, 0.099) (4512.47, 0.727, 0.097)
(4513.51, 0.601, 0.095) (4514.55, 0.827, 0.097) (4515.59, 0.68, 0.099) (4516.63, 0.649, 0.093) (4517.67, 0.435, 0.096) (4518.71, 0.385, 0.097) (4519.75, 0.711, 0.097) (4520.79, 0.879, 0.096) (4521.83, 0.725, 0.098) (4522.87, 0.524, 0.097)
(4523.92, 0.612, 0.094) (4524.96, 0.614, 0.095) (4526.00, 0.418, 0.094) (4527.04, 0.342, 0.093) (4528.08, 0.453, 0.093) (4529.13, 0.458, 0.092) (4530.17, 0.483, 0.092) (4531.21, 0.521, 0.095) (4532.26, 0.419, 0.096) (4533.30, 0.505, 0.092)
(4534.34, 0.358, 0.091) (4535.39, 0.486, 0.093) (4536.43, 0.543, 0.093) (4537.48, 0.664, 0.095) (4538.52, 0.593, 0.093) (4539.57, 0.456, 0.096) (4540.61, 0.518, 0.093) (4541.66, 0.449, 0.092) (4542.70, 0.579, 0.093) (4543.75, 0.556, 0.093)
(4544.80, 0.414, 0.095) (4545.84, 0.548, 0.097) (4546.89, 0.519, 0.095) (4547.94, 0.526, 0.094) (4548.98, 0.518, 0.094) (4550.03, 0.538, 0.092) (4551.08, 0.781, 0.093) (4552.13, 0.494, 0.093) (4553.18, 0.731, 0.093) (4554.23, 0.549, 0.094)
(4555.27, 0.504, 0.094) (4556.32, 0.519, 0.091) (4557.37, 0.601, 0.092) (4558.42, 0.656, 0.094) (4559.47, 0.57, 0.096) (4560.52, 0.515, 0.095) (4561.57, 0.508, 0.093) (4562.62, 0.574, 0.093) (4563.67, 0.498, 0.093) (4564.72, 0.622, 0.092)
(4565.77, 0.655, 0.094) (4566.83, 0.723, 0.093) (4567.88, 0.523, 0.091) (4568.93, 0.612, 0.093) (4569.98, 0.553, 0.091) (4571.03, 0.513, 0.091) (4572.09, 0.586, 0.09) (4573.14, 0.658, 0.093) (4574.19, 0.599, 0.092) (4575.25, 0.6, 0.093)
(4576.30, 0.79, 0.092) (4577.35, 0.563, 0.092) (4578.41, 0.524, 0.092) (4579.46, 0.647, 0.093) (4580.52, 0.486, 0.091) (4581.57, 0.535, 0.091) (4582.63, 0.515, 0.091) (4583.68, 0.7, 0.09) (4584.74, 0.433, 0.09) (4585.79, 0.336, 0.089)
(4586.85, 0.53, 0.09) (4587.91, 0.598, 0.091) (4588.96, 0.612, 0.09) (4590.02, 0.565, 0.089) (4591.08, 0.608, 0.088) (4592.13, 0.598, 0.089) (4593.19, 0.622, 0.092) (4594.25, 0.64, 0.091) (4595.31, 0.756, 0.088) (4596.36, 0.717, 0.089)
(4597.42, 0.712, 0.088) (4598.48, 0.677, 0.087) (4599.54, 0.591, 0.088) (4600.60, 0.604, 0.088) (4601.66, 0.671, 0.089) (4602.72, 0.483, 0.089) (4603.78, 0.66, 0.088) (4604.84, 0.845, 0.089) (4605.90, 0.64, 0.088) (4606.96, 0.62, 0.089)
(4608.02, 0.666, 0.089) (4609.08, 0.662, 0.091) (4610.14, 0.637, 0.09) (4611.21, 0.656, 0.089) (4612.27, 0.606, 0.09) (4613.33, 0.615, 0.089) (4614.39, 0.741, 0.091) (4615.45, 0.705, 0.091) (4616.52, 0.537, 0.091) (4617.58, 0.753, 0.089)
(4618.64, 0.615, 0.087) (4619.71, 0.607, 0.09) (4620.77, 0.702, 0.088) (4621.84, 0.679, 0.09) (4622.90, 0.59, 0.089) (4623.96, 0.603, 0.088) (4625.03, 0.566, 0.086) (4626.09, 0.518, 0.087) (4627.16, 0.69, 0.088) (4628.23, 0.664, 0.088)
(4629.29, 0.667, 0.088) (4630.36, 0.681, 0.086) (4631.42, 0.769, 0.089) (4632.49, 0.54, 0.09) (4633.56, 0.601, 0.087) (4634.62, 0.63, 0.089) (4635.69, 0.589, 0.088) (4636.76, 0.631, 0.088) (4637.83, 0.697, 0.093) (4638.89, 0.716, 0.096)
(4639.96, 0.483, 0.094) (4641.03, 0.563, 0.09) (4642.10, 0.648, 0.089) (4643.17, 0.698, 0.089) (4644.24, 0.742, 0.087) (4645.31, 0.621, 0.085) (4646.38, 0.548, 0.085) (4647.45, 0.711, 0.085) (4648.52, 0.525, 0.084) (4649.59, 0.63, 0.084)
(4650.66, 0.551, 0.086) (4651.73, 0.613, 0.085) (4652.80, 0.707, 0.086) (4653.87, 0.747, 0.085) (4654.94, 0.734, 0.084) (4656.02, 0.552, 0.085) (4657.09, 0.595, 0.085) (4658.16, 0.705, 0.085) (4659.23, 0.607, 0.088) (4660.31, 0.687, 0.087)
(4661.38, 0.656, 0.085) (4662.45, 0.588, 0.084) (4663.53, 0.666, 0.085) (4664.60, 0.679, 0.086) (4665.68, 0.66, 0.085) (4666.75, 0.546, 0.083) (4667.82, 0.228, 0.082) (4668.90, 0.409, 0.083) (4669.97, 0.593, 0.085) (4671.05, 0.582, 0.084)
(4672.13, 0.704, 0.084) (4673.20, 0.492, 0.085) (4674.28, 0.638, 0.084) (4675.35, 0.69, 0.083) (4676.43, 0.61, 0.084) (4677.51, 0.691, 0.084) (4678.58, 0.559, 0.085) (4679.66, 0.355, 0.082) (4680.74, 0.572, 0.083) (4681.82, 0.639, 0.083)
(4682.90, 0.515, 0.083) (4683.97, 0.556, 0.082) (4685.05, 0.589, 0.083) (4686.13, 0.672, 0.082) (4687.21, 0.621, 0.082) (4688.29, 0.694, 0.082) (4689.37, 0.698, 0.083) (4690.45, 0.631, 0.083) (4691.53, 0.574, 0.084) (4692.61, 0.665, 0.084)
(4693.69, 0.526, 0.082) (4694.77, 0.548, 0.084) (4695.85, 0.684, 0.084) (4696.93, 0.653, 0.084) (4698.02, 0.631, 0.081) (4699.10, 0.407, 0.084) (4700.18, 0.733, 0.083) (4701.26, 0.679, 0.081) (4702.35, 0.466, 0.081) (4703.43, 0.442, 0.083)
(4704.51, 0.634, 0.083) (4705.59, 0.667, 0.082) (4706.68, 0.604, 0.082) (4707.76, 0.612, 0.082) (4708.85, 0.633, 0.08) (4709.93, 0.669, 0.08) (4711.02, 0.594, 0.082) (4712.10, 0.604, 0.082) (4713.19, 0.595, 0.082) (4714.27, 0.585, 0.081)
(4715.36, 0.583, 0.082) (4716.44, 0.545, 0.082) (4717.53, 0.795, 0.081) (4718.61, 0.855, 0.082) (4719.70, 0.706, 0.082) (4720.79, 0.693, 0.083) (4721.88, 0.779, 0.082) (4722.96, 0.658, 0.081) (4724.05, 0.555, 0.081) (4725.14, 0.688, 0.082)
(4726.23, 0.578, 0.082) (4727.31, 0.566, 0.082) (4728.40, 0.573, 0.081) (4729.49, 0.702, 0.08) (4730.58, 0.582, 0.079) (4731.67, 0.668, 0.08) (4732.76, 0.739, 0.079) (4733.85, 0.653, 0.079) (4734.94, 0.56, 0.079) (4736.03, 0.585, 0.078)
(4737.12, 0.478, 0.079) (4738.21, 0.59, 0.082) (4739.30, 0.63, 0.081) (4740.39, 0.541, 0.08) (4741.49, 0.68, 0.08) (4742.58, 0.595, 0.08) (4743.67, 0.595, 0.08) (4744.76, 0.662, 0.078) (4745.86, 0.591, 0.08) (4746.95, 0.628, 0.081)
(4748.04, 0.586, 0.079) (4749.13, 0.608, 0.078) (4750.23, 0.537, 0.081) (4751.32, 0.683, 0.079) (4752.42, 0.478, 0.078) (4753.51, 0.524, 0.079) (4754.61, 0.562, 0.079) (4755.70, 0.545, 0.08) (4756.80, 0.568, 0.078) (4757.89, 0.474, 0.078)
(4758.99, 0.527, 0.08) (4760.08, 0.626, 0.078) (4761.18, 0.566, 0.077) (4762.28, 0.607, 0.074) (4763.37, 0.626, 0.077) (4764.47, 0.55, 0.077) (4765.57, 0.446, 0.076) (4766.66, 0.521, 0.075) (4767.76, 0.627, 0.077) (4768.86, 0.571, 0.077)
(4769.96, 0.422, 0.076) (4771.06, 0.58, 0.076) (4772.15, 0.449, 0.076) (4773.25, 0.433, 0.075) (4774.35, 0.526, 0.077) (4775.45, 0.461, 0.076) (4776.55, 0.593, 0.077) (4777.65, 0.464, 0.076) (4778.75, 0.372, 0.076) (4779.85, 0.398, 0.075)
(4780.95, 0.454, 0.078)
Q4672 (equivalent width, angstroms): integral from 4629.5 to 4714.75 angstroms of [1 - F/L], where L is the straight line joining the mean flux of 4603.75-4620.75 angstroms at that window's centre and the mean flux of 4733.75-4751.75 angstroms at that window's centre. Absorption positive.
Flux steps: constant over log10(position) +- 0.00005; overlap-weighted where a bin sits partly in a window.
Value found 2.9 angstroms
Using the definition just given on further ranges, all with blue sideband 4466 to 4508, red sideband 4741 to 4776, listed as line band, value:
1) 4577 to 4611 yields -3.22 angstroms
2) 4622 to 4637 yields -1.86 angstroms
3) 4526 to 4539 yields 1.71 angstroms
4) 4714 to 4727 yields -2.59 angstroms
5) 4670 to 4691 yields -1.83 angstroms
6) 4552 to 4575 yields -1.08 angstroms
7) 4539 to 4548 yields 0.79 angstroms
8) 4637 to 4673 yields -3.89 angstroms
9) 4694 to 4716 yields -1.69 angstroms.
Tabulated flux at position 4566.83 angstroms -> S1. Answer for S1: 0.723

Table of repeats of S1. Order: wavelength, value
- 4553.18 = 0.731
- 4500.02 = 0.667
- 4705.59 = 0.667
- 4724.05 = 0.555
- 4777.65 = 0.464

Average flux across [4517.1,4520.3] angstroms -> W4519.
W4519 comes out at 0.516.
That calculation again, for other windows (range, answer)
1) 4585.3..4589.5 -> 0.52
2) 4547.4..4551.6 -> 0.59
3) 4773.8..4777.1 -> 0.526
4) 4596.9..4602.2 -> 0.65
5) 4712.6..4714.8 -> 0.59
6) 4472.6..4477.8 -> 0.52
